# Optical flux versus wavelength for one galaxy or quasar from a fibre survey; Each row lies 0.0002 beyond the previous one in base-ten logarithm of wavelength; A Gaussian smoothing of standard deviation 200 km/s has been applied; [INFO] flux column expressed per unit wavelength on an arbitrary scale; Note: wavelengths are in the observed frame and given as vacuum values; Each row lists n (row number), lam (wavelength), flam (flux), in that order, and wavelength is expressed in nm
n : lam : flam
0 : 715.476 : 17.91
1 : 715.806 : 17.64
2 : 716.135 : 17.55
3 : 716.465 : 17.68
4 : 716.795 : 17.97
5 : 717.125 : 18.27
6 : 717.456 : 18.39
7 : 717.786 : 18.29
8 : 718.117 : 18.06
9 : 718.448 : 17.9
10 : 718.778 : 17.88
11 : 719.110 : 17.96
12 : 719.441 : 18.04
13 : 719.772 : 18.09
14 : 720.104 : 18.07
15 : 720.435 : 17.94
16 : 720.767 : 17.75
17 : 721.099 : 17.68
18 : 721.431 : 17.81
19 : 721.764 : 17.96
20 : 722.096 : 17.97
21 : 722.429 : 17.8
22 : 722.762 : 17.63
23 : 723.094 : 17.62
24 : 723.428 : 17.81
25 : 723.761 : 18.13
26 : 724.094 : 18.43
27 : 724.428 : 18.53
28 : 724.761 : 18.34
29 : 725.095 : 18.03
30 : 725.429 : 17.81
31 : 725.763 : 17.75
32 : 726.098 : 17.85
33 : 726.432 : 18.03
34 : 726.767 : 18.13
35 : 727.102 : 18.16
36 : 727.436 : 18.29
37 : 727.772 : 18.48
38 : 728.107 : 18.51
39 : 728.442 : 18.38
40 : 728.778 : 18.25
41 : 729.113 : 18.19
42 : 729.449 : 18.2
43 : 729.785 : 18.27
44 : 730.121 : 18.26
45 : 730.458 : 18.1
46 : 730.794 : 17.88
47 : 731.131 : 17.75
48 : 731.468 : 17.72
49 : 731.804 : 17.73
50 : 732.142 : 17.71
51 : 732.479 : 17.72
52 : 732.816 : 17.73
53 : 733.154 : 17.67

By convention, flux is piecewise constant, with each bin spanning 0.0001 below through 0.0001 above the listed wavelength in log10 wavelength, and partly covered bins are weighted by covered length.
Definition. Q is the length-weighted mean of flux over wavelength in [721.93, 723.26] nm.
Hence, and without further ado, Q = 17.8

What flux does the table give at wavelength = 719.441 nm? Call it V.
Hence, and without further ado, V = 18.04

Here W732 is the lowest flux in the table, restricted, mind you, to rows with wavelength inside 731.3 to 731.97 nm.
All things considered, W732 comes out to 17.72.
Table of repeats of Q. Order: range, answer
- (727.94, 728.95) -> 18.4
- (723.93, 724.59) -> 18.5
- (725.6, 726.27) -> 17.8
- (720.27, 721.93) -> 17.8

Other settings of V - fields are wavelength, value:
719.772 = 18.09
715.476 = 17.91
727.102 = 18.16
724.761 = 18.34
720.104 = 18.07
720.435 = 17.94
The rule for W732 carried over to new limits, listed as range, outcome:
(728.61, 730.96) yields 17.88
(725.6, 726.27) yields 17.75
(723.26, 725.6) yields 17.81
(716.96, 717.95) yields 18.27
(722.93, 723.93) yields 17.62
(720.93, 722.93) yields 17.63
